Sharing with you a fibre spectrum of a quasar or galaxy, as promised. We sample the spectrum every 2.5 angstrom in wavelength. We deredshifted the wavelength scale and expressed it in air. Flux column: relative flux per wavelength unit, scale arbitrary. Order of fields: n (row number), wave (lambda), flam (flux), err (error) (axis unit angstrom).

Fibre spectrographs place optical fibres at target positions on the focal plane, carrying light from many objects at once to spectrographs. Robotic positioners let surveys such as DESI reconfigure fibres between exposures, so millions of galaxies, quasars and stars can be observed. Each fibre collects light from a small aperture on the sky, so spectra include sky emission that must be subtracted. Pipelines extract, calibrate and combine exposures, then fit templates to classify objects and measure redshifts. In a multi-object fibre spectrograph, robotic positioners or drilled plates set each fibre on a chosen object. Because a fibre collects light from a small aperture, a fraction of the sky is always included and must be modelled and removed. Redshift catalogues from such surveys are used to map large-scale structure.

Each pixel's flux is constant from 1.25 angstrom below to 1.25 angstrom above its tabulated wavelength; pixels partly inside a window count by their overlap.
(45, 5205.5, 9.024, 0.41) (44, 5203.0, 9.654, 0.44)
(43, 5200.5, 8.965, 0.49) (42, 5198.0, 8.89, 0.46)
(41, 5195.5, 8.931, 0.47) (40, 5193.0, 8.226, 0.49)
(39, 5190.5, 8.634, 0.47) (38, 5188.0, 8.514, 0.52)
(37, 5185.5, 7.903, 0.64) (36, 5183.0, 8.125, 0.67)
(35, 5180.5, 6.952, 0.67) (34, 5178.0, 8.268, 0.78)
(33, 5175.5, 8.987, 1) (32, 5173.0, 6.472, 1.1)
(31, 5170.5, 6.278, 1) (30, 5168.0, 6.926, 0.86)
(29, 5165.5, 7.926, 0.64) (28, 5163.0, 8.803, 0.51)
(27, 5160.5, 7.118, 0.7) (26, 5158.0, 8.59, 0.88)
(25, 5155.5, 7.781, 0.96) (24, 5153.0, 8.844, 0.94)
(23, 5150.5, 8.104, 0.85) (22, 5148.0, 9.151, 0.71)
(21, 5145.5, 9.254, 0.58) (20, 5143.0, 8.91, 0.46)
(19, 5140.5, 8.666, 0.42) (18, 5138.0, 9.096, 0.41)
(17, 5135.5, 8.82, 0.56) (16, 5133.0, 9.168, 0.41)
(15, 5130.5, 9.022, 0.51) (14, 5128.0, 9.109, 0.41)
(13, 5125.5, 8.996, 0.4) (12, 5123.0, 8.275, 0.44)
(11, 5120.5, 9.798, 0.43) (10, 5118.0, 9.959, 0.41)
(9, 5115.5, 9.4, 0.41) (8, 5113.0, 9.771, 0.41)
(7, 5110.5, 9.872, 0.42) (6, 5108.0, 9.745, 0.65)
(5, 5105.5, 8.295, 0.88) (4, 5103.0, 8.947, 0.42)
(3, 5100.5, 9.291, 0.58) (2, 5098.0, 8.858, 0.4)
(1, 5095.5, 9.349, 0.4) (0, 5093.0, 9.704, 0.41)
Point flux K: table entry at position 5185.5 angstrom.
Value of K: 7.903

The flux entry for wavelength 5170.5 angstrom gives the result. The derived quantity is 6.278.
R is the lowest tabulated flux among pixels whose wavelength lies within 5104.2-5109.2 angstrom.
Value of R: 8.295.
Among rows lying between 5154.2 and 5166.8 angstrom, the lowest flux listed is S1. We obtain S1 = 7.118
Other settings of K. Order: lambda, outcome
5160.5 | 7.118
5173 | 6.472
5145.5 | 9.254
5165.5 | 7.926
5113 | 9.771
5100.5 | 9.291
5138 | 9.096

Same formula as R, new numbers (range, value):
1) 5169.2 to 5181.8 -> 6.278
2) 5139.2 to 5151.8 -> 8.104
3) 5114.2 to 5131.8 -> 8.275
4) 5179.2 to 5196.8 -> 6.952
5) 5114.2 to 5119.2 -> 9.4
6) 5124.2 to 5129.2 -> 8.996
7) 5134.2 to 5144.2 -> 8.666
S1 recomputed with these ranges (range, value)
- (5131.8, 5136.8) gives 8.82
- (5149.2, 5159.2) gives 7.781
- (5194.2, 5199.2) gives 8.89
